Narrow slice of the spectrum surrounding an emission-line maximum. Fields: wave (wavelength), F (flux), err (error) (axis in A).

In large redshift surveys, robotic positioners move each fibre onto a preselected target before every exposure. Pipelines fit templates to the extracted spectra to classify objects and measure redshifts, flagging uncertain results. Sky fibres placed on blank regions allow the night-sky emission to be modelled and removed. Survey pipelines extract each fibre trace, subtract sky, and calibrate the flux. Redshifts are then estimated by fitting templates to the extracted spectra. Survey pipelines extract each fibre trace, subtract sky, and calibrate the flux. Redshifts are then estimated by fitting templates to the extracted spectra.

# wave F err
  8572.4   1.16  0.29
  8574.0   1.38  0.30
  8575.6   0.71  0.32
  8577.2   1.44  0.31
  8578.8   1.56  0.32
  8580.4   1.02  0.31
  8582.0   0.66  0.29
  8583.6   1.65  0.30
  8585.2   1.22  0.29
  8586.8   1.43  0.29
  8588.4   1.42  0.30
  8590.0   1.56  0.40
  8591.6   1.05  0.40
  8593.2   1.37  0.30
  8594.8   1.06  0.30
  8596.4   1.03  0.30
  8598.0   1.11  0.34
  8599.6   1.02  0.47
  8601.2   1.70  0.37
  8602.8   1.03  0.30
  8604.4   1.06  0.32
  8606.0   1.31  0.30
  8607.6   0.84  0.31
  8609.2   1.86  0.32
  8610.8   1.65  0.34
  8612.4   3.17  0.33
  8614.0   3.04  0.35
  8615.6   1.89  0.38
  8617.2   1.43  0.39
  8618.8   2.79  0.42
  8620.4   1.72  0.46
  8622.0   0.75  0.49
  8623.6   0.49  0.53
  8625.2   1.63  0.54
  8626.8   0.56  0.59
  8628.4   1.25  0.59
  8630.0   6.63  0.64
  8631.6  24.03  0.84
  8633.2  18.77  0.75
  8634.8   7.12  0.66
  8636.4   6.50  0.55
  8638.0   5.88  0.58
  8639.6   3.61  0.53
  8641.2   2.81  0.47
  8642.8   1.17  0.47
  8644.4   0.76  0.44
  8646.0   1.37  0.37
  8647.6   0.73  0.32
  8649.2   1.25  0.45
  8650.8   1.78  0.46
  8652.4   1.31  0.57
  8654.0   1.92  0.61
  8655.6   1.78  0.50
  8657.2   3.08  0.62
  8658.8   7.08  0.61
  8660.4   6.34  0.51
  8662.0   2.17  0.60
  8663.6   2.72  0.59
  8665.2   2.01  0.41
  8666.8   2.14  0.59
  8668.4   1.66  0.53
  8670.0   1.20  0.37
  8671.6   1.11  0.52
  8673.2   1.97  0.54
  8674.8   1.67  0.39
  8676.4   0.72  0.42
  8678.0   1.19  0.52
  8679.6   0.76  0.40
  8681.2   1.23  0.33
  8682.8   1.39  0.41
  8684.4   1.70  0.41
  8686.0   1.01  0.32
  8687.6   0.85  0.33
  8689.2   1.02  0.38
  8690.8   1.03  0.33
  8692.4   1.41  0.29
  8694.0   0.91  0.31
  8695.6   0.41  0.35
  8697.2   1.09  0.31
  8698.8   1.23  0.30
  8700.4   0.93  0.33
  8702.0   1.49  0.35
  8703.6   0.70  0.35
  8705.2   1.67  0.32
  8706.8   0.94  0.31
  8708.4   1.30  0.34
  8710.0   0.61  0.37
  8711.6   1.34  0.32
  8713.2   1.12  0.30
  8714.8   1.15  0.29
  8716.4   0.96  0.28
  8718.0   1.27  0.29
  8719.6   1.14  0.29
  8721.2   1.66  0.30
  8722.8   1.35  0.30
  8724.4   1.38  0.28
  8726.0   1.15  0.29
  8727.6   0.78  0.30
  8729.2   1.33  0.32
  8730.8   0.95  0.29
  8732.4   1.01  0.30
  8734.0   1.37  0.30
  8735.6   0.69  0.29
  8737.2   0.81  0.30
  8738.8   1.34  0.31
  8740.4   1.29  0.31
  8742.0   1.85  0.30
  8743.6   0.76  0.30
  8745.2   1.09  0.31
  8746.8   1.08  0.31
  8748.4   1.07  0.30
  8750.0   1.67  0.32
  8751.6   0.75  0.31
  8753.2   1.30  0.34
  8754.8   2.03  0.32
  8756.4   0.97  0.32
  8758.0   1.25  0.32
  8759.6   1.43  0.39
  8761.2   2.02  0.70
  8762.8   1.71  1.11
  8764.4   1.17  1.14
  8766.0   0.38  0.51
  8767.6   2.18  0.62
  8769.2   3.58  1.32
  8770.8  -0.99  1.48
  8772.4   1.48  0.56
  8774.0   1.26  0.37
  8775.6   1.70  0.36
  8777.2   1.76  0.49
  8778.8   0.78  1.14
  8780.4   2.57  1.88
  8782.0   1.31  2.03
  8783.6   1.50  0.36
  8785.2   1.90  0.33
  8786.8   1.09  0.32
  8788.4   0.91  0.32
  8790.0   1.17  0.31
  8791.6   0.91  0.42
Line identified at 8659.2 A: [N II]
